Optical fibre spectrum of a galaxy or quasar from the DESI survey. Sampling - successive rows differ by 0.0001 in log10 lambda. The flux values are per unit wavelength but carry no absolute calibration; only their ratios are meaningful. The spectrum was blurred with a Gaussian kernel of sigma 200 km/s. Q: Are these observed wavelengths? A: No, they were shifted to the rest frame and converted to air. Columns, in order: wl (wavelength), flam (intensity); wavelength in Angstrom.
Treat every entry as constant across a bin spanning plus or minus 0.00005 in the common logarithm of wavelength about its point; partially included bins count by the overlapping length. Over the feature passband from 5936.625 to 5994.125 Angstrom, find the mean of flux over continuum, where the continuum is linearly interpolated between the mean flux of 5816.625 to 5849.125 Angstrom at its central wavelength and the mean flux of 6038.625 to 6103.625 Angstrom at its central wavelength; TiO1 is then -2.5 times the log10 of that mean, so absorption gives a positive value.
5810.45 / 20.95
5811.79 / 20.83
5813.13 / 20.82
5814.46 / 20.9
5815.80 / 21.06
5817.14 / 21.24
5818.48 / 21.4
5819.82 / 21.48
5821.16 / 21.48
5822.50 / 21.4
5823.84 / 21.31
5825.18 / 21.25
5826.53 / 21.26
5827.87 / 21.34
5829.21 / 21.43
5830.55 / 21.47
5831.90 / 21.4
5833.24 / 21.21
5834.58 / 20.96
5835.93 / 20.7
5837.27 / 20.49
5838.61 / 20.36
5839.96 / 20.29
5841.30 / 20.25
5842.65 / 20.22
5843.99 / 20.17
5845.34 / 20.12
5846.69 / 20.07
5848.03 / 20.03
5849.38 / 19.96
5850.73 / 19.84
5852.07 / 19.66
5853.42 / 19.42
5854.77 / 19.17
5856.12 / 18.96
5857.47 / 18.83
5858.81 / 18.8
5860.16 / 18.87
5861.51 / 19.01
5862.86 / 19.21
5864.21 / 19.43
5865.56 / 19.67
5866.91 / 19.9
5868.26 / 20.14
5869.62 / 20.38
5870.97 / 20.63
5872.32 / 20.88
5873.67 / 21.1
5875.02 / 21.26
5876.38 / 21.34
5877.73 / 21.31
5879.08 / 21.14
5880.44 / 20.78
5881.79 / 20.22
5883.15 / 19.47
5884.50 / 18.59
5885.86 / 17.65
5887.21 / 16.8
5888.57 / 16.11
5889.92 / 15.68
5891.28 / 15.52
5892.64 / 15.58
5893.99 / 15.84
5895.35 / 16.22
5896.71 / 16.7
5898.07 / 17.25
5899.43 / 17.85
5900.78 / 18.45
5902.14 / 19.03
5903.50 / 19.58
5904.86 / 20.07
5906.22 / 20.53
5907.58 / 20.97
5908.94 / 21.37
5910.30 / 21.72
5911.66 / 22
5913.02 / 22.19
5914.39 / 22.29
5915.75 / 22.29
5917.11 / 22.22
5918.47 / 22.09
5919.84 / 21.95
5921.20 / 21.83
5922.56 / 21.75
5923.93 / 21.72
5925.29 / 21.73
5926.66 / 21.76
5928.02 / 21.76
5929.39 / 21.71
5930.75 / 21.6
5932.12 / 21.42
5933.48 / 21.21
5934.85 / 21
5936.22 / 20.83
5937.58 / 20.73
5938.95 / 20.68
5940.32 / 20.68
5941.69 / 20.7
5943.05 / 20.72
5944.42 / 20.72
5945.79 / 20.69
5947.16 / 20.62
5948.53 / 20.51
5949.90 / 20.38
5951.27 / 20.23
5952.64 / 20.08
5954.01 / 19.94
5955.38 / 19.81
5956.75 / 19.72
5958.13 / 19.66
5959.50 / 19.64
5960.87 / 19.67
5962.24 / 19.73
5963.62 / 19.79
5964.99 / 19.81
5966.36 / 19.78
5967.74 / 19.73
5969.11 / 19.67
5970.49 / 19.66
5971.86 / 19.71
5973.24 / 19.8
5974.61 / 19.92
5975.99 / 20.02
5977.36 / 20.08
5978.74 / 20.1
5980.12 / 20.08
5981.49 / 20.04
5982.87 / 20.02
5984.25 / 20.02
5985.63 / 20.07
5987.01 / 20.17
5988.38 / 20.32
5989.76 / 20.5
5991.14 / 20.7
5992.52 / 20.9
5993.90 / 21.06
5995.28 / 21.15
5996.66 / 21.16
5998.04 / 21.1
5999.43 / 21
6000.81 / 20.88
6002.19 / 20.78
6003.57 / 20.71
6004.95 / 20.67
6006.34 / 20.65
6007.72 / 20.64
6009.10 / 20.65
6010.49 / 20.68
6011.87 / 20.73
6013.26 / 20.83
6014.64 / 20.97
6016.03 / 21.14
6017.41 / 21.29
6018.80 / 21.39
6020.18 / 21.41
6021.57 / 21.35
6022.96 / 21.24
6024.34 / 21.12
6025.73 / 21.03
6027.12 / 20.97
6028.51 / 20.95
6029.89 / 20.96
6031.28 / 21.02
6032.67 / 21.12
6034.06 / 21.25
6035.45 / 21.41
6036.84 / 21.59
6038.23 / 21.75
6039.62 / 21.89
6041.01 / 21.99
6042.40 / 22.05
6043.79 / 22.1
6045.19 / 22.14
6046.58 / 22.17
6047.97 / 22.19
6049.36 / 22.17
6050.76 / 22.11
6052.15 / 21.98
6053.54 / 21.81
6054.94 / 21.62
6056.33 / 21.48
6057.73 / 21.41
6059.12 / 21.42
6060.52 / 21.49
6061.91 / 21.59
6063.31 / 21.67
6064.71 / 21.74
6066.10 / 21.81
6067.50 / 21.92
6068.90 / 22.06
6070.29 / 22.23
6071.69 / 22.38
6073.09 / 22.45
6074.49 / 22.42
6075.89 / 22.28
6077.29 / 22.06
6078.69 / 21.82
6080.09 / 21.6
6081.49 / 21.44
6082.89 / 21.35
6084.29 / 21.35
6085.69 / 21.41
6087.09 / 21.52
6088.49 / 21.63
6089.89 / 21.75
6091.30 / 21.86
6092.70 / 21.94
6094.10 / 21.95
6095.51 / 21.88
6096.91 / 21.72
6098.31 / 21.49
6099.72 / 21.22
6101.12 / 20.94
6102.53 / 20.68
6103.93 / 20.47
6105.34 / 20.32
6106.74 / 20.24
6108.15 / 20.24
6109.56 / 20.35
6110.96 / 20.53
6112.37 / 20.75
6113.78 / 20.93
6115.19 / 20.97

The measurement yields 0.06 mag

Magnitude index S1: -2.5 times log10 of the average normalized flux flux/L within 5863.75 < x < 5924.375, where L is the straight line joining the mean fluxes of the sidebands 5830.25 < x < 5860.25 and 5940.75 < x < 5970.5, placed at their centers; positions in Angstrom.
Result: 0.017 mag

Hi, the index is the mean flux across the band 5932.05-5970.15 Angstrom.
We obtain 20.3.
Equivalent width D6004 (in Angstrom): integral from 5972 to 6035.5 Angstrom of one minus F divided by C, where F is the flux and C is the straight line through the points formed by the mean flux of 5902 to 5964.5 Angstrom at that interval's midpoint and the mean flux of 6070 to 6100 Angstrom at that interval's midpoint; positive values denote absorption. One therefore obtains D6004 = 1.8 Angstrom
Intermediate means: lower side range 20.9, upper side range 21.8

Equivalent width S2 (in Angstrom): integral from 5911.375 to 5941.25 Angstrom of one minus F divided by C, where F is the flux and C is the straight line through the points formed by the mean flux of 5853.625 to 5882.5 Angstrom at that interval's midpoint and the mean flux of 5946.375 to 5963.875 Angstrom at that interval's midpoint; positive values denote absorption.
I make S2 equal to -2.4 Angstrom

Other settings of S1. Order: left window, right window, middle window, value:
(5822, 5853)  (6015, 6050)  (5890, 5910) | 0.151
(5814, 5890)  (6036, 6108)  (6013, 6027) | 0.007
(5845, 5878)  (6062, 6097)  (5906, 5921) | -0.075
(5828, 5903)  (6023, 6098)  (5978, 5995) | 0.025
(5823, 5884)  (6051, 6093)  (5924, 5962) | 0.012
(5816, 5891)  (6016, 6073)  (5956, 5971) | 0.068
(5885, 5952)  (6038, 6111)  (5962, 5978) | 0.041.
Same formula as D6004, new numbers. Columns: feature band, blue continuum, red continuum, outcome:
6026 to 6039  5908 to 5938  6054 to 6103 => 0.3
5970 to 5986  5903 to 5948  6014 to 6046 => 1.0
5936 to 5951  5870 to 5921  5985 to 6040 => -0.3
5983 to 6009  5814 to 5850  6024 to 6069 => 0.9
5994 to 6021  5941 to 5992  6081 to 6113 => -0.7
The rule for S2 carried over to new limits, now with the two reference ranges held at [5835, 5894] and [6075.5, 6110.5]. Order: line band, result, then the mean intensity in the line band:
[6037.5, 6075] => -1.6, 21.9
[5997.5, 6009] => -0.1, 20.8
